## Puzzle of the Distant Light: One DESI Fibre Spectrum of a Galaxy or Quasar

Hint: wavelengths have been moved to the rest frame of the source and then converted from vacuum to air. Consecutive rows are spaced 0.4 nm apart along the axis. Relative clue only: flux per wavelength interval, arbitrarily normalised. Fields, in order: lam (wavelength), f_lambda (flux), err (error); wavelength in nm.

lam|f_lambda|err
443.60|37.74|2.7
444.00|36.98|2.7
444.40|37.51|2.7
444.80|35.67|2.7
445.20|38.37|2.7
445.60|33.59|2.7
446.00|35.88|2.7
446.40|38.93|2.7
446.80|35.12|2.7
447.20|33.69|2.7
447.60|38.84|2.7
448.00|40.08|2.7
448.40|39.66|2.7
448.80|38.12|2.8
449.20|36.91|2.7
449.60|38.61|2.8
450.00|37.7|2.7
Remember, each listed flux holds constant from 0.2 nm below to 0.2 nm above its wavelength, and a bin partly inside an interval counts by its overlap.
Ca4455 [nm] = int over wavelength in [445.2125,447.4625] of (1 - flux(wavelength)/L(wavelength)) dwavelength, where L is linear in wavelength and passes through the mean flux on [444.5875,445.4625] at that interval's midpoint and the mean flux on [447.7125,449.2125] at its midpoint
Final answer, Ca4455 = 0.11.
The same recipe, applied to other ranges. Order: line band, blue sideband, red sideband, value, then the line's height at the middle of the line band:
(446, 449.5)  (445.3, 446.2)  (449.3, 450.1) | -0.094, 36.6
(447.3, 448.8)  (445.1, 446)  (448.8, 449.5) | -0.081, 36.9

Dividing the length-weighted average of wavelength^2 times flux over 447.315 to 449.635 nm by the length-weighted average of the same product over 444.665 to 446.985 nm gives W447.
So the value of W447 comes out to 1.07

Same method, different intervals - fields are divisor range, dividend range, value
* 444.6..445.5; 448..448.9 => 1.09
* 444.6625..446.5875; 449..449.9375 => 1.05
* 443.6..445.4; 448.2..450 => 1.05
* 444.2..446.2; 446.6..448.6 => 1.05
